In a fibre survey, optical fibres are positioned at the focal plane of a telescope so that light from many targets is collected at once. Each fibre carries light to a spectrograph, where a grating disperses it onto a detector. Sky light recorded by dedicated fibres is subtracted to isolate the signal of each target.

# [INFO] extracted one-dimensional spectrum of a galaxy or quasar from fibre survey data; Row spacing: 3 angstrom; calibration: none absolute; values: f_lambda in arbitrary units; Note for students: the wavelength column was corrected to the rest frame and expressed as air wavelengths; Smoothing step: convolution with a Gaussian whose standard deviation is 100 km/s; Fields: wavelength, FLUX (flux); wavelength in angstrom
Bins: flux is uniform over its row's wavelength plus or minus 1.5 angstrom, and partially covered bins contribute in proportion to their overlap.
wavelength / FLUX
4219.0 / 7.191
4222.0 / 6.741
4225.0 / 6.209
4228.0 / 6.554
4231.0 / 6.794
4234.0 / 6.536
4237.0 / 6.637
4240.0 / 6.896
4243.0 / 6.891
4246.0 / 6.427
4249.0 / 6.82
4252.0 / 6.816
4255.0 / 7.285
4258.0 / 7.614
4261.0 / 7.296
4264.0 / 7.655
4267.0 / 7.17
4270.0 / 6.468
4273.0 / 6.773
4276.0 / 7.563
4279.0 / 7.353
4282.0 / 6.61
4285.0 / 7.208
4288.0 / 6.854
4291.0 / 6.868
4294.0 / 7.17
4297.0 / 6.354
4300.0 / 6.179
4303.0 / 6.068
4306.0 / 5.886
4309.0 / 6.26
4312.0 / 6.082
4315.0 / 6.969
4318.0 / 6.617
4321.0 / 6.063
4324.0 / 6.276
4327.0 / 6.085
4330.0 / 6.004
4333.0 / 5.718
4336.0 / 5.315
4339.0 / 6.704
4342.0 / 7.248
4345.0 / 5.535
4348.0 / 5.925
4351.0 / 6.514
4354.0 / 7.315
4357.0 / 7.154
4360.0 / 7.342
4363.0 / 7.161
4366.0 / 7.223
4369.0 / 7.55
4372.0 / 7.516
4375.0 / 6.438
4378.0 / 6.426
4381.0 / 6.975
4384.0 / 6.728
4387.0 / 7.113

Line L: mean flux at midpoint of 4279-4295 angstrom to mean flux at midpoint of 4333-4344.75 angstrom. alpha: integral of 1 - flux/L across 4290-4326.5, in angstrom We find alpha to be 1.6 angstrom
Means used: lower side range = 6.97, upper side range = 6.24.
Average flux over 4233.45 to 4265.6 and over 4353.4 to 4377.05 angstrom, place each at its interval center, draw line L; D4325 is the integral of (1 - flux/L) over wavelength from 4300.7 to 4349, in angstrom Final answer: 6.4 angstrom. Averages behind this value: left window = 7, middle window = 6.17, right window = 7.19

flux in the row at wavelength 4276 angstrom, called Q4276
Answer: 7.563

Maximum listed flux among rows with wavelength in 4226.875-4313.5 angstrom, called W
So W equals 7.655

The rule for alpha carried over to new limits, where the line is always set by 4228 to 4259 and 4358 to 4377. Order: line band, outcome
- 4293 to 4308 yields 1.5 angstrom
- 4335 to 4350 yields 2.0 angstrom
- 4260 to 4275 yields -0.4 angstrom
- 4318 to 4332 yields 1.8 angstrom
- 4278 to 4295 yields -0.1 angstrom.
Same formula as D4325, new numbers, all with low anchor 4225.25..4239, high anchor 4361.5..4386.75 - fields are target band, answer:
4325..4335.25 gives 1.5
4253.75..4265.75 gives -1.4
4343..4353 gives 1.2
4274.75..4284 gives -0.6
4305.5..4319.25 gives 0.9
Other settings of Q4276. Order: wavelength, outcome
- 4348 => 5.925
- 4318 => 6.617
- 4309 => 6.26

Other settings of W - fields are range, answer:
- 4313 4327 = 6.969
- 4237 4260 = 7.614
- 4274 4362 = 7.563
